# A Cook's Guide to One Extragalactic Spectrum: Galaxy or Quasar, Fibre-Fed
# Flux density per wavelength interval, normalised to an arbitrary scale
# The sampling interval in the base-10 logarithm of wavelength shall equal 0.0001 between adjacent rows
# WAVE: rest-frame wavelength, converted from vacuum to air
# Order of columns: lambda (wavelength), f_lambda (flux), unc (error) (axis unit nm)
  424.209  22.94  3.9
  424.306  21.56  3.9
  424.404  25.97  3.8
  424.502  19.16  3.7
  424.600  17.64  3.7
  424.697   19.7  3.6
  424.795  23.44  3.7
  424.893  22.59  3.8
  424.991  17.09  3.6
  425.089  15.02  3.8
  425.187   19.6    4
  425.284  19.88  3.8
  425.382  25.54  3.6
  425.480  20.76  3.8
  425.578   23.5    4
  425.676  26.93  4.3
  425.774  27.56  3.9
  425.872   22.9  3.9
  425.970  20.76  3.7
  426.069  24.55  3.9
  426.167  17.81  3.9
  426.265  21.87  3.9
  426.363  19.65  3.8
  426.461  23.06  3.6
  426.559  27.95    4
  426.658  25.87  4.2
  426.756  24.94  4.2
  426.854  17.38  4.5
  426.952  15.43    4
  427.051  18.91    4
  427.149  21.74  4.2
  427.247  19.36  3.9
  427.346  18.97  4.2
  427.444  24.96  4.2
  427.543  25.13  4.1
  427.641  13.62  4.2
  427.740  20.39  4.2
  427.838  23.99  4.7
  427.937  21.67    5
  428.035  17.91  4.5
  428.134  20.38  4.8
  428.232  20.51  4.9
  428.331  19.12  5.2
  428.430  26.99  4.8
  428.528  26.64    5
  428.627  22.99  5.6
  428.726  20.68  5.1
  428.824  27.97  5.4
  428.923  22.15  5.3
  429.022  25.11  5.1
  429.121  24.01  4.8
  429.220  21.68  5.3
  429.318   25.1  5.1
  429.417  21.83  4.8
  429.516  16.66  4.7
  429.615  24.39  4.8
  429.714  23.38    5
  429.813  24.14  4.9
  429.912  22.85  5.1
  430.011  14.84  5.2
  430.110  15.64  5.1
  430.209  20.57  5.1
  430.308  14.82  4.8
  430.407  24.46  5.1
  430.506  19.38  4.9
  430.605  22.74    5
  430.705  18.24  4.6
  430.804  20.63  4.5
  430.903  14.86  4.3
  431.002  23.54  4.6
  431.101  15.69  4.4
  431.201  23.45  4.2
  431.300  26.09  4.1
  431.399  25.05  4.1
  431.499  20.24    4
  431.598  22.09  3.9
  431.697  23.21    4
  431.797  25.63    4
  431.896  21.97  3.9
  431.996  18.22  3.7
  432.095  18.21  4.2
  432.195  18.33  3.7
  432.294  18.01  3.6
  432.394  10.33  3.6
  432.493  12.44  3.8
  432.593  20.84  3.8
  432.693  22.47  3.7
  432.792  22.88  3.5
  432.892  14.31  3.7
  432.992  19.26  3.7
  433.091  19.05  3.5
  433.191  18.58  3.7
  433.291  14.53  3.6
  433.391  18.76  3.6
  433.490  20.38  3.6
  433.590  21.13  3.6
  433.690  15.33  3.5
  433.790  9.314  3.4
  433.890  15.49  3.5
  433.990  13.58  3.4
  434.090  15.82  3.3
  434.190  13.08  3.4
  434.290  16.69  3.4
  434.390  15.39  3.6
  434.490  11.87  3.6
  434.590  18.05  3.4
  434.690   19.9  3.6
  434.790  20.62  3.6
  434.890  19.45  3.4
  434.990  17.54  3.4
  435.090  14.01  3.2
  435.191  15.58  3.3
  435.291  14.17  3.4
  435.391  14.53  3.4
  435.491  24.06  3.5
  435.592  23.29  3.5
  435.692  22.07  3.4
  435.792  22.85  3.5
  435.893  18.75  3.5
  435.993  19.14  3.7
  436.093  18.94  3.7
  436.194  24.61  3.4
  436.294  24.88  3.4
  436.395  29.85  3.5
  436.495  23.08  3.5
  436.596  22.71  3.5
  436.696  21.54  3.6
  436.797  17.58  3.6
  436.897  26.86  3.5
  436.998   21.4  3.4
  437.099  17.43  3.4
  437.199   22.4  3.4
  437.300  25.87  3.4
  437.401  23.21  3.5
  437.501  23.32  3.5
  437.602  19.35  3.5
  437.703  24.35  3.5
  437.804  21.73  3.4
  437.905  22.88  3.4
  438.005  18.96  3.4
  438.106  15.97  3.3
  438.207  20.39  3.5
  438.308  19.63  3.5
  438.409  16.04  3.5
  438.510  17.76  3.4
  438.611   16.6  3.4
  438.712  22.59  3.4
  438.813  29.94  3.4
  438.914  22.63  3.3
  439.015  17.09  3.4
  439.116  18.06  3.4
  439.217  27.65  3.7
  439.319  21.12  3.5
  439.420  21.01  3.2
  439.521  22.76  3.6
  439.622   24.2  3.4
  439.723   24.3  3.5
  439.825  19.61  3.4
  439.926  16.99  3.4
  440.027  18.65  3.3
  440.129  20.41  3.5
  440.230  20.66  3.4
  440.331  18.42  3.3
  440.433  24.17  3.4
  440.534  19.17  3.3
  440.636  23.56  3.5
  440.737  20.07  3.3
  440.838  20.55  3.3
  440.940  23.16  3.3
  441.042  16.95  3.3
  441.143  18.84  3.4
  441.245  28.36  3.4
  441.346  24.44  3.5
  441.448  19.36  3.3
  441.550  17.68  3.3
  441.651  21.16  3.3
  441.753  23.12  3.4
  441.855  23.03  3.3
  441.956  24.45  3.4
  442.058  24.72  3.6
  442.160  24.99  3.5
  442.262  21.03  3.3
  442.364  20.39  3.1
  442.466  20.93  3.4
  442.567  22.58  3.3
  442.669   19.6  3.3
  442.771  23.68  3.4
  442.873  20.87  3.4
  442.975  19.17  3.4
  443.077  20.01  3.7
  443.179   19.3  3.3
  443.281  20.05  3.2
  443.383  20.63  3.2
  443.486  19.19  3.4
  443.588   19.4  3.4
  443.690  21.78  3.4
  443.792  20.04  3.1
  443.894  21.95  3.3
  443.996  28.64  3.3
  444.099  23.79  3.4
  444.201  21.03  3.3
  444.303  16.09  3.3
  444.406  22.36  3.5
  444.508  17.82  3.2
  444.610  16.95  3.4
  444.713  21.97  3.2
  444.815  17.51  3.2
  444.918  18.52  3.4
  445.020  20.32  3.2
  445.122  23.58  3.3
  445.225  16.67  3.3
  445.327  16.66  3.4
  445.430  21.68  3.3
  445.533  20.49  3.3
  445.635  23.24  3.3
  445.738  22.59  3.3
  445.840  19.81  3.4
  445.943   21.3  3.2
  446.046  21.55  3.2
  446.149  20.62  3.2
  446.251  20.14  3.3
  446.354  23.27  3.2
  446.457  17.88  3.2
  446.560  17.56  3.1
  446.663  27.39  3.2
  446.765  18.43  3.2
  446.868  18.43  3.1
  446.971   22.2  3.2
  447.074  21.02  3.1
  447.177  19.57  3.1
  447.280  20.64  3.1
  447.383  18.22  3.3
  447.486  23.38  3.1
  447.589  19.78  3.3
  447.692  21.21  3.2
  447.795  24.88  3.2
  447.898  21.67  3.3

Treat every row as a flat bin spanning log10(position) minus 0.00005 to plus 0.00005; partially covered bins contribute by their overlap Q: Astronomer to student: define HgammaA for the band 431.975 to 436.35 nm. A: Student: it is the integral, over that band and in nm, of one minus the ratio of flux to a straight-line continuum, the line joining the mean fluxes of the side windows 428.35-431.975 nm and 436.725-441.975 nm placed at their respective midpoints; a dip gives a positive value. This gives 0.75 nm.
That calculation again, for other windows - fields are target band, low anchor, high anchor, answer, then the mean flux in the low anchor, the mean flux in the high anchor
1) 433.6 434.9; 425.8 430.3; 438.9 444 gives 0.35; 21.7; 21.3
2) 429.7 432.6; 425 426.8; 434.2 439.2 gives 0.21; 22.5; 20.3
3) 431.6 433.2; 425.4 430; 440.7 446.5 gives 0.20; 22.2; 21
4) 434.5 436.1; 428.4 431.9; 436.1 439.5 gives 0.22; 21.9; 21.7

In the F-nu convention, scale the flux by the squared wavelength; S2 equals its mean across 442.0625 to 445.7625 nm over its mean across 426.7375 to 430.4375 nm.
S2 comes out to 1.04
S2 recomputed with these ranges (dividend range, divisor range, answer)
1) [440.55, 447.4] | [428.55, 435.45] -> 1.15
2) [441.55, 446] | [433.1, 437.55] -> 1.13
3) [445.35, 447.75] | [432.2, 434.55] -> 1.34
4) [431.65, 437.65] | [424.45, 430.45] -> 0.92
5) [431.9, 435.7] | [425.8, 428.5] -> 0.83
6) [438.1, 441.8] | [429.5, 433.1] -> 1.09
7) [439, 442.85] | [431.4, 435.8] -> 1.23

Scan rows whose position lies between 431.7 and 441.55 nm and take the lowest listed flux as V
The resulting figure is 9.314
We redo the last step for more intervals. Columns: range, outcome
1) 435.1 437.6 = 14.17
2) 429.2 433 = 10.33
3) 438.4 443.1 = 16.04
